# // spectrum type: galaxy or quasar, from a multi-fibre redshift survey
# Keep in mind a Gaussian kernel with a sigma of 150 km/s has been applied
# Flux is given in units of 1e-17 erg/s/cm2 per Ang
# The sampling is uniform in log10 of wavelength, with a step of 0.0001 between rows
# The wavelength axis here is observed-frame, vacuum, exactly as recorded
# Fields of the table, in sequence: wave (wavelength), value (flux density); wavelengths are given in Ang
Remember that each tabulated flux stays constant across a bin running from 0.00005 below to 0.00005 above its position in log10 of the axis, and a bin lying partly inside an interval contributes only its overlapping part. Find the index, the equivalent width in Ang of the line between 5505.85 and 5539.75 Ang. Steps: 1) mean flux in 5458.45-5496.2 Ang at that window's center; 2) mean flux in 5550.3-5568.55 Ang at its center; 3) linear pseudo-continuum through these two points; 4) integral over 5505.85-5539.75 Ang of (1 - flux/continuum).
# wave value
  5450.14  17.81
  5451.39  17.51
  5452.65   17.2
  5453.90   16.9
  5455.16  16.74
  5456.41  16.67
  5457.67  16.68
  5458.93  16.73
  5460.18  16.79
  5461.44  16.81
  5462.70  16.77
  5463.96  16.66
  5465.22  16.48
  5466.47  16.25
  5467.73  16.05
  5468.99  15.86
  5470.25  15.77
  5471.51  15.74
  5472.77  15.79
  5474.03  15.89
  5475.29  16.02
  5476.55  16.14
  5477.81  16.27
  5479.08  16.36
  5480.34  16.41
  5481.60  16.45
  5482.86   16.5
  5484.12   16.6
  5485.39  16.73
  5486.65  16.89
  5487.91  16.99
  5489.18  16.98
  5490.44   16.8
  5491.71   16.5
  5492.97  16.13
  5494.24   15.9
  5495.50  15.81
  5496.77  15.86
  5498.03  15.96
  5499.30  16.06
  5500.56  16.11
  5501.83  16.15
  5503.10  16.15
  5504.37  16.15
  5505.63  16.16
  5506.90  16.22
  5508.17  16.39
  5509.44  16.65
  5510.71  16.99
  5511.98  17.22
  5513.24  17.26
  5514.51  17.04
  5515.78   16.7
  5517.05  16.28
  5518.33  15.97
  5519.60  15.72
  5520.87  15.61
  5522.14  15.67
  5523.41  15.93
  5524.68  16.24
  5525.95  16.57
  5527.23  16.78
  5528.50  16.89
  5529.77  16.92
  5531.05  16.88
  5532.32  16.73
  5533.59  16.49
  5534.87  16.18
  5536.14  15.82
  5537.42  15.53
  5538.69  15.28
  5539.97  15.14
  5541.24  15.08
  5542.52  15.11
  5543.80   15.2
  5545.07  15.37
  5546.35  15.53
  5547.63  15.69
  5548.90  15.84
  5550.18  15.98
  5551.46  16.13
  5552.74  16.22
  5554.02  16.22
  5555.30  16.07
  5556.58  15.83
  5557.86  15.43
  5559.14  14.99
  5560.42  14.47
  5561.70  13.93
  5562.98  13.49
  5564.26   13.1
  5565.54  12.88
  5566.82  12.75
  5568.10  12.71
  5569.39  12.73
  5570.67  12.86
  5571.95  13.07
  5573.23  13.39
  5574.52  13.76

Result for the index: -2.1 Ang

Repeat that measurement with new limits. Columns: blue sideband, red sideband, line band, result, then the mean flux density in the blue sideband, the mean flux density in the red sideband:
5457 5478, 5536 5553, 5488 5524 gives -0.9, 16.3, 15.5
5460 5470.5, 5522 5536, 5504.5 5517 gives -0.2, 16.4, 16.5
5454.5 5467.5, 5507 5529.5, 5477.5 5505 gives 0.3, 16.6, 16.5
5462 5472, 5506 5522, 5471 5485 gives 0.0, 16.2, 16.5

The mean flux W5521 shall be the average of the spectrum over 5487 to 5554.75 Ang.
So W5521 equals 16.2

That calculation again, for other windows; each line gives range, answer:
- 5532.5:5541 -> 15.8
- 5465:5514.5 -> 16.3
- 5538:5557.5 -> 15.6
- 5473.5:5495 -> 16.4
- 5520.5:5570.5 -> 15.3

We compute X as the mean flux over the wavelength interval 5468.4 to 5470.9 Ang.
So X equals 15.8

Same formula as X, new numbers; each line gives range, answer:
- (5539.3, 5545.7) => 15.2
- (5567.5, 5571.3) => 12.7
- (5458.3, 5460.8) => 16.8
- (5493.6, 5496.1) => 15.9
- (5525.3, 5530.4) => 16.8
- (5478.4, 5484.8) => 16.4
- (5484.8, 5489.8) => 16.9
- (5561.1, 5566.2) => 13.4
